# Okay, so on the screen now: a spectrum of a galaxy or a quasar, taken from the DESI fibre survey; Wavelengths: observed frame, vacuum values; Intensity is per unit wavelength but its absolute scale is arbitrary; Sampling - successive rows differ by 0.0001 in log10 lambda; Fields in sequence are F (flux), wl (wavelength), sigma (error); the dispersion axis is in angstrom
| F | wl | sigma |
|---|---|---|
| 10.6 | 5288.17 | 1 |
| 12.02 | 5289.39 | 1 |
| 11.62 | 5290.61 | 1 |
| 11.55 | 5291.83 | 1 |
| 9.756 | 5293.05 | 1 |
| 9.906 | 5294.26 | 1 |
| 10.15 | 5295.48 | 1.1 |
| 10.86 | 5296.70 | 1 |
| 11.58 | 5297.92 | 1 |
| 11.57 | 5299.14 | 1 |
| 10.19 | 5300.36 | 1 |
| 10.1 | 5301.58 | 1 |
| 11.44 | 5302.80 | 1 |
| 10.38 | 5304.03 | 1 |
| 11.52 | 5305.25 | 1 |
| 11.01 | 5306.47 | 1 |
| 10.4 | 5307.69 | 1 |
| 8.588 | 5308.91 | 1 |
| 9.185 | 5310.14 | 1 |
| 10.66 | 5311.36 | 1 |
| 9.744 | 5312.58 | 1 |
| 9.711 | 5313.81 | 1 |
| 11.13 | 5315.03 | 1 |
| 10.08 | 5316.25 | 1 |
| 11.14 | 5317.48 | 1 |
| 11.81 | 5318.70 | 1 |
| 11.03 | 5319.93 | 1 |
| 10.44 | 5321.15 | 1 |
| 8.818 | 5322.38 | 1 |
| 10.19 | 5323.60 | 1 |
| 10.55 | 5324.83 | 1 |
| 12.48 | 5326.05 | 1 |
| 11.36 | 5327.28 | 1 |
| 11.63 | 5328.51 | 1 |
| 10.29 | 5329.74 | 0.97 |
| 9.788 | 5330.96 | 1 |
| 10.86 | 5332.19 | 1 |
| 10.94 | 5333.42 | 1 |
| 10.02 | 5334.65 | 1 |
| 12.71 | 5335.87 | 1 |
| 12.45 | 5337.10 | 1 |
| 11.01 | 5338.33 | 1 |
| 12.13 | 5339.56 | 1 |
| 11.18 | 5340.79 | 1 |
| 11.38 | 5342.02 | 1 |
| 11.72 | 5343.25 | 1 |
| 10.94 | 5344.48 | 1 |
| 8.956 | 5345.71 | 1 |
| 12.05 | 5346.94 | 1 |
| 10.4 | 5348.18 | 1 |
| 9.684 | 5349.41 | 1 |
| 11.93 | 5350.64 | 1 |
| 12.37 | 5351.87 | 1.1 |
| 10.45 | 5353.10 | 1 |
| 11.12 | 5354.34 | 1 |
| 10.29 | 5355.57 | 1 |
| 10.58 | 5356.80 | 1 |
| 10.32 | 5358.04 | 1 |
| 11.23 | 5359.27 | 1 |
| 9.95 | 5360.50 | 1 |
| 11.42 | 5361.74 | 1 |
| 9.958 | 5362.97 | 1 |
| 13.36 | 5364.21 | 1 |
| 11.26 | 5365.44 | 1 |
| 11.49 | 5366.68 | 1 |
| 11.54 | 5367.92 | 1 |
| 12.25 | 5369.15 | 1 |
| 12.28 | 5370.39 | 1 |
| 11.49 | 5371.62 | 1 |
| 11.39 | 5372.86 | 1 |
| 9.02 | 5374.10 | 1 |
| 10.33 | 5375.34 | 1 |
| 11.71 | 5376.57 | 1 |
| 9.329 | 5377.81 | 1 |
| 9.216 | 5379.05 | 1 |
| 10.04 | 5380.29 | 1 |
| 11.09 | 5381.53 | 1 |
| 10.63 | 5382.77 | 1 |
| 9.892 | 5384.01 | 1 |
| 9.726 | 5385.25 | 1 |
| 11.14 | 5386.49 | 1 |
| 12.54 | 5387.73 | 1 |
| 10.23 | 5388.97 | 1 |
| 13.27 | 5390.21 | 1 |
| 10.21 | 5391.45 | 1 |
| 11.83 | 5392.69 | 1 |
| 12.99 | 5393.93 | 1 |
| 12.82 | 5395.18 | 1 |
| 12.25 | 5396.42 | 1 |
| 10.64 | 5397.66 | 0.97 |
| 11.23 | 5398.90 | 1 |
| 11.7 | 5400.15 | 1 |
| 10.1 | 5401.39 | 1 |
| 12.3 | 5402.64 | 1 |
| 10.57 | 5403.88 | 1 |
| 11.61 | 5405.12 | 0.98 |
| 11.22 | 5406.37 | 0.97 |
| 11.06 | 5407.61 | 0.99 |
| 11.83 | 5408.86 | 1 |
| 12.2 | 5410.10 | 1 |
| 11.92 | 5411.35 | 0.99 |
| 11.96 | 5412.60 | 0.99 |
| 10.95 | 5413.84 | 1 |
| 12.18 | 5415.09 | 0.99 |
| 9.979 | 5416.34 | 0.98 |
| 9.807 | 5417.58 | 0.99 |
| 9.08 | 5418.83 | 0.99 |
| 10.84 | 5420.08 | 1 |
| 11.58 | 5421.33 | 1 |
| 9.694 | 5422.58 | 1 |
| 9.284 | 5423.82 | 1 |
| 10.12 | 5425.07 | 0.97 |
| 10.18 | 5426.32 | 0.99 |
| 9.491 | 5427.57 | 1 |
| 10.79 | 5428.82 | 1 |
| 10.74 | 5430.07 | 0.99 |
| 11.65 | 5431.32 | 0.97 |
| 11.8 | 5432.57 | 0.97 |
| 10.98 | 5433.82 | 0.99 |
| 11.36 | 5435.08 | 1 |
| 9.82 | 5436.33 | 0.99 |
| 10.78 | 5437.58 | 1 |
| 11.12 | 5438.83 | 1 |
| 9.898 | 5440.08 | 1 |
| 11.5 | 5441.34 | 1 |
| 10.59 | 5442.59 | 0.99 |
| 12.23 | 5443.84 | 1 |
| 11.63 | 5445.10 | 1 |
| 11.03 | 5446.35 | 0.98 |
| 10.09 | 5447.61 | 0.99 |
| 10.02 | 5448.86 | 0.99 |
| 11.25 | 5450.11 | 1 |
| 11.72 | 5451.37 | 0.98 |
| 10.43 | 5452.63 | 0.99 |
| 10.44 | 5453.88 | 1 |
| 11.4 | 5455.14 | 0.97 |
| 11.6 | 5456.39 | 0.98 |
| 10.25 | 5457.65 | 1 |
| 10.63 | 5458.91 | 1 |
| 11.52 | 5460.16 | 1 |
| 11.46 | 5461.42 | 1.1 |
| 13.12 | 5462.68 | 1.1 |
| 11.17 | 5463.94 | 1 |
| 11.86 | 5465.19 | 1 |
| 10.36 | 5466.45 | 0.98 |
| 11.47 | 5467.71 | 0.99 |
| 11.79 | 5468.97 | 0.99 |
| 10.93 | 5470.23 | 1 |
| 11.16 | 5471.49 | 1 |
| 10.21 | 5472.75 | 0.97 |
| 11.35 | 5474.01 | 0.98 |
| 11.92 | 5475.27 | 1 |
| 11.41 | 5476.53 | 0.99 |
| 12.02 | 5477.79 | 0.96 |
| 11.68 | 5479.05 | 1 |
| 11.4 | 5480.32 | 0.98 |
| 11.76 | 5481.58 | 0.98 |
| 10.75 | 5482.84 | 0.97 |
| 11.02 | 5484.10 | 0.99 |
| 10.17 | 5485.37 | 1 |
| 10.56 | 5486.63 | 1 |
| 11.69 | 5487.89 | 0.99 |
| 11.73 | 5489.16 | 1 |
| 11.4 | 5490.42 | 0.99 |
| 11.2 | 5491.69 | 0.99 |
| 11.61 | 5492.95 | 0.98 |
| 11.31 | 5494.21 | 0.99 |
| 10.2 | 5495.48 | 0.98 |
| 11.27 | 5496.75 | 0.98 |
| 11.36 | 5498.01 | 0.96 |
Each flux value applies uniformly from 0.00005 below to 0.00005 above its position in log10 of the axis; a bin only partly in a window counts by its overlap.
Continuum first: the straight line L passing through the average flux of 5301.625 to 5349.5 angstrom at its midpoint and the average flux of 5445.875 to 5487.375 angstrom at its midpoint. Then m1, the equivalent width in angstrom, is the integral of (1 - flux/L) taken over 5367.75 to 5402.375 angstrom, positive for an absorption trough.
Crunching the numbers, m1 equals -0.6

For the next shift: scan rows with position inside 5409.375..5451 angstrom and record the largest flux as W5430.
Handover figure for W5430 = 12.23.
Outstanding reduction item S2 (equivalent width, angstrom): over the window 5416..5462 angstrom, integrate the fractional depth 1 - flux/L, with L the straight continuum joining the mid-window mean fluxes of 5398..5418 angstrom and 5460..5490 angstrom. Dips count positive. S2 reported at 2.4 angstrom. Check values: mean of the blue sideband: 11.3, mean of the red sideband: 11.4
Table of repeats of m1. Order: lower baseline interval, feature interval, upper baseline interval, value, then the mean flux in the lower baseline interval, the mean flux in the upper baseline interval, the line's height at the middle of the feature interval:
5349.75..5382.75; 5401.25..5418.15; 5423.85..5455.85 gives -0.7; 11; 10.8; 10.9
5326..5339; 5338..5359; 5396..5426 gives 0.3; 11.2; 11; 11.1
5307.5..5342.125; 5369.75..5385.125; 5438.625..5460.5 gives 0.5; 10.7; 11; 10.8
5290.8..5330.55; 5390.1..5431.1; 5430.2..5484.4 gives -0.3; 10.6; 11.2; 11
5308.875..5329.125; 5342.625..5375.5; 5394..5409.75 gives -0.1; 10.6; 11.5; 11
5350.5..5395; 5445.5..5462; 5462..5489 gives 0.5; 11.1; 11.3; 11.3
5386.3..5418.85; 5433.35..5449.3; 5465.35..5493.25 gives 0.7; 11.4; 11.3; 11.3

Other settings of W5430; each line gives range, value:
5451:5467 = 13.12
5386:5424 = 13.27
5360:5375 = 13.36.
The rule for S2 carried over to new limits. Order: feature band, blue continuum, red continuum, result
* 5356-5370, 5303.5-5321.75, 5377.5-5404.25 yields -0.4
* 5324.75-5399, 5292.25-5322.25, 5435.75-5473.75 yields -2.8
